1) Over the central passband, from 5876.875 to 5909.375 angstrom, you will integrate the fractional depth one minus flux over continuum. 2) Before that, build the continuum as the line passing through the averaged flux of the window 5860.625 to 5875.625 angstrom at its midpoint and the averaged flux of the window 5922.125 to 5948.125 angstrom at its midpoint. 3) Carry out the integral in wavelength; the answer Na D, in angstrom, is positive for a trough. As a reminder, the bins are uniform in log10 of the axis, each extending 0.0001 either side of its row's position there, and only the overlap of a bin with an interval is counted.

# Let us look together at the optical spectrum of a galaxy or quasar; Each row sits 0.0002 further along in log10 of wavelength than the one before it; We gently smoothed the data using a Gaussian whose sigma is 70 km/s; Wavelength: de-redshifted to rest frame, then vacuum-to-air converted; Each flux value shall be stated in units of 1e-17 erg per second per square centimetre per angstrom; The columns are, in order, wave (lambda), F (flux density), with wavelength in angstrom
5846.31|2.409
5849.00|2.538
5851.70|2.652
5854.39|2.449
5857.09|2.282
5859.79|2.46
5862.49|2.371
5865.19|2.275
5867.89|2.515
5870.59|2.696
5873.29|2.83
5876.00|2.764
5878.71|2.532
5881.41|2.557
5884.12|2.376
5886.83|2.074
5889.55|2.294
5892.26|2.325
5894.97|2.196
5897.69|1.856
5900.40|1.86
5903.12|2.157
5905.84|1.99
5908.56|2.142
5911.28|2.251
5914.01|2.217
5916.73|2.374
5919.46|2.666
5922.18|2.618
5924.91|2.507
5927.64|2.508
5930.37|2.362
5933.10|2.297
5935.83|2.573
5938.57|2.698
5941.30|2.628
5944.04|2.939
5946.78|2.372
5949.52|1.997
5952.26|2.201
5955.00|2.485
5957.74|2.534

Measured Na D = 4.4 angstrom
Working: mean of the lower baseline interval 2.55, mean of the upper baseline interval 2.55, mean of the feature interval 2.21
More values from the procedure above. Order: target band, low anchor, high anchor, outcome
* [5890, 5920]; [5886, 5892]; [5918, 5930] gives 2.5 angstrom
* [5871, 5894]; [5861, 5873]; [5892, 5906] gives -1.9 angstrom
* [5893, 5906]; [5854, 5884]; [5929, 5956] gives 2.4 angstrom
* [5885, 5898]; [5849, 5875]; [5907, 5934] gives 1.4 angstrom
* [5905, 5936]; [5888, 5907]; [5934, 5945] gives 0.6 angstrom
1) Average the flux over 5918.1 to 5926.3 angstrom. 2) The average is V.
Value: 2.6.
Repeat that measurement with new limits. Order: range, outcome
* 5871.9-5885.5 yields 2.61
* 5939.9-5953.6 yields 2.43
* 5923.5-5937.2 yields 2.45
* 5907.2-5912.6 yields 2.2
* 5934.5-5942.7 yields 2.63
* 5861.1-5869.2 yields 2.39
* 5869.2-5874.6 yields 2.76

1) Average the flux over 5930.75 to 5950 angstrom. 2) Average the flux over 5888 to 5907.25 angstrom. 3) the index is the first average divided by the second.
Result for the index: 1.20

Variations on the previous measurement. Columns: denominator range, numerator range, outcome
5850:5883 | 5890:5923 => 0.88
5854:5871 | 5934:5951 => 1.04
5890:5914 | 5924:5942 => 1.19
